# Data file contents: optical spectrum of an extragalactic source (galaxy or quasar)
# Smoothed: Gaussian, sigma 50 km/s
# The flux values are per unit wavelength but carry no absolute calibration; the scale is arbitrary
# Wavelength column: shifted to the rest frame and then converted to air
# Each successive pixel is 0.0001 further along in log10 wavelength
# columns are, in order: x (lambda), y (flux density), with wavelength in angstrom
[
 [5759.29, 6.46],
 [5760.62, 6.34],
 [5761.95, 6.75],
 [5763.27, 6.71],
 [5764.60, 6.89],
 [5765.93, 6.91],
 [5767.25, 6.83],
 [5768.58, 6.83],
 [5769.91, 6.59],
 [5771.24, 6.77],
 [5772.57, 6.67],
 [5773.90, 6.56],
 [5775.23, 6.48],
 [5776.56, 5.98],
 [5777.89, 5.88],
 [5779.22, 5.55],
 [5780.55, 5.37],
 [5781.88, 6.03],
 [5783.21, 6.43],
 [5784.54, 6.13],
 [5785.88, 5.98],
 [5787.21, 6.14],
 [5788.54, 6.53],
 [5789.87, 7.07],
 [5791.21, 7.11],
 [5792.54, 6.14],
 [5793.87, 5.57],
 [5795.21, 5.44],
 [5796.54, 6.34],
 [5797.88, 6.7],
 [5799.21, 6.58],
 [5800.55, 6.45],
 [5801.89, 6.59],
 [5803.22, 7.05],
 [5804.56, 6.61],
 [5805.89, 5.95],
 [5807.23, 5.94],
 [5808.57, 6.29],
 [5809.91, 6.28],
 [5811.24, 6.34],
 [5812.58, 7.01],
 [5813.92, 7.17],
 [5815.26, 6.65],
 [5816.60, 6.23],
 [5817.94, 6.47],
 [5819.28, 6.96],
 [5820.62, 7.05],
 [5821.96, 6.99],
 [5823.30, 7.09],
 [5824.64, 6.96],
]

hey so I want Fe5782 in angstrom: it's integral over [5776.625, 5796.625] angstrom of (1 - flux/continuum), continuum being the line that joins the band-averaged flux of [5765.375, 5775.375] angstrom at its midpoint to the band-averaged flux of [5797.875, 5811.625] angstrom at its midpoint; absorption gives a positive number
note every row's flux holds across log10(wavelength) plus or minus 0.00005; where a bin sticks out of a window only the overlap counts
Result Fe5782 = 1.4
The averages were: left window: 6.72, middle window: 6.11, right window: 6.43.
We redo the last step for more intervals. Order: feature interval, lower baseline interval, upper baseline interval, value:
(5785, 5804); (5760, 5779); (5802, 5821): 0.5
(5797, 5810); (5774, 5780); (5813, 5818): 0.0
